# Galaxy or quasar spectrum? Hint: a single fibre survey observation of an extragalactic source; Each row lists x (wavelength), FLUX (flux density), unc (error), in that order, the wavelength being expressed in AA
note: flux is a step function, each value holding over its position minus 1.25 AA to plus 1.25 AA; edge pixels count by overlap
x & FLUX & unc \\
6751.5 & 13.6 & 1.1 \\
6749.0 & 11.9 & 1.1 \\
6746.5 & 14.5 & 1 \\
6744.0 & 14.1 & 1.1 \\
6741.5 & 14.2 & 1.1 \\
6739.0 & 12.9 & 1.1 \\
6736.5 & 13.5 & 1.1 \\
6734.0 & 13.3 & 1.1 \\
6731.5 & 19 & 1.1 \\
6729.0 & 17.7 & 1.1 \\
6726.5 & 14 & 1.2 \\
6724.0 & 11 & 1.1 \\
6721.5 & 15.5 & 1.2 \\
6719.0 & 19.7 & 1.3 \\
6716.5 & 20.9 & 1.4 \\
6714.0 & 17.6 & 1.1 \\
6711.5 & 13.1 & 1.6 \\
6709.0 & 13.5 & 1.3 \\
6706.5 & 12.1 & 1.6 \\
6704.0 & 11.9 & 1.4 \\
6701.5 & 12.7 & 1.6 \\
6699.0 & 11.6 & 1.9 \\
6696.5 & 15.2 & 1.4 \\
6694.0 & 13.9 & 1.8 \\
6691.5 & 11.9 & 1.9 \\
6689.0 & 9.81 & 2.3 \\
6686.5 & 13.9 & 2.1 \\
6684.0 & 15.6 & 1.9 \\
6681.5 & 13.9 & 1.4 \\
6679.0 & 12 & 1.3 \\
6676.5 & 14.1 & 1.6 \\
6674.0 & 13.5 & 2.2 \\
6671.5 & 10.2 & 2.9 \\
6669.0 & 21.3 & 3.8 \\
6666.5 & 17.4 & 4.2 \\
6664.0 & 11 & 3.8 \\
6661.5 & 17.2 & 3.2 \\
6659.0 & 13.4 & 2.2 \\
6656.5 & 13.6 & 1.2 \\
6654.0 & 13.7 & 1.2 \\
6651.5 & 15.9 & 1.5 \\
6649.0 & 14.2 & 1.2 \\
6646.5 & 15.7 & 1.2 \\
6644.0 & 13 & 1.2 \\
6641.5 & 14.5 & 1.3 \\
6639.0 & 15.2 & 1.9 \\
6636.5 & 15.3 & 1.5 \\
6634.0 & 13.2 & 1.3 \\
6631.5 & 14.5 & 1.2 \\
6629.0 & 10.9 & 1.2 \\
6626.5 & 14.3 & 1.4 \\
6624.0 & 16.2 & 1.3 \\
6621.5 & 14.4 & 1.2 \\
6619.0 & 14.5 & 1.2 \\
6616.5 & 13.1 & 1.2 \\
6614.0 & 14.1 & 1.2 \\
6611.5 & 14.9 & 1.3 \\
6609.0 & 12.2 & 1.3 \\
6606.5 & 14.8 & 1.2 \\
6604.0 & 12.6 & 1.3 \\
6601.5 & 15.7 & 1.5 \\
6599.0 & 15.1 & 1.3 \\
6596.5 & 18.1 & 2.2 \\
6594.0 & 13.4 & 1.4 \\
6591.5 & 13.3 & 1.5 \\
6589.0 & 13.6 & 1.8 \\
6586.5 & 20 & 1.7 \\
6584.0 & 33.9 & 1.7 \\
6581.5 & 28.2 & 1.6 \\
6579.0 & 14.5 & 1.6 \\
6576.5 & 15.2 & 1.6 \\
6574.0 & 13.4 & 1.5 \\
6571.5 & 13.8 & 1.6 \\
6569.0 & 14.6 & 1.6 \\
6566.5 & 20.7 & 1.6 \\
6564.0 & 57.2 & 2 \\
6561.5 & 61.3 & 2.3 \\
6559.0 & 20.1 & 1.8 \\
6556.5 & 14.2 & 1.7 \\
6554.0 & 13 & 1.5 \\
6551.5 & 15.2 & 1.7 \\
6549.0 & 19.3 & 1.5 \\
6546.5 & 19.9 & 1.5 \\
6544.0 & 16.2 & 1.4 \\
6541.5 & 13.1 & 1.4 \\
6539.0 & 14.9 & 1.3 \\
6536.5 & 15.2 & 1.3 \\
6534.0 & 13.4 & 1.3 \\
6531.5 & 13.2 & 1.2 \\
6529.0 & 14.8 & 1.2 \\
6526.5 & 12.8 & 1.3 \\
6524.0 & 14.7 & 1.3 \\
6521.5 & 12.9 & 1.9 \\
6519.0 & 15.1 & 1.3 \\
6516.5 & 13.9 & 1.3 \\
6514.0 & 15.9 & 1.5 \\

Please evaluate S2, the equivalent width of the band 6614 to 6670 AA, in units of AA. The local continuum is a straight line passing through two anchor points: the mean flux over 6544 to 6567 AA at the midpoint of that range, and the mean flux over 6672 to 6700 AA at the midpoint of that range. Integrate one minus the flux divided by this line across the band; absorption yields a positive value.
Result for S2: 8.9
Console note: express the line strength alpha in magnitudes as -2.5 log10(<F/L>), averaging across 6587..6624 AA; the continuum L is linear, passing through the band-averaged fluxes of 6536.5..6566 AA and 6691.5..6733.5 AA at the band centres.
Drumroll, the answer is 0.39 mag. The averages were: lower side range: 23.6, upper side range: 14.8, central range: 14.5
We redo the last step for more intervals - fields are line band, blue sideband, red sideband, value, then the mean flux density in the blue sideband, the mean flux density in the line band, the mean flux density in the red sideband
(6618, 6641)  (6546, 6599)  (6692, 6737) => 0.30 mag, 21.4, 14.3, 14.8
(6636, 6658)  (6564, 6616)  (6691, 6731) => 0.12 mag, 17.5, 14.5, 14.7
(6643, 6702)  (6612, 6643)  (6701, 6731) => 0.05 mag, 14.2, 14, 15.1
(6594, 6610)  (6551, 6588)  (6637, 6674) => 0.36 mag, 23.8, 14.7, 14.7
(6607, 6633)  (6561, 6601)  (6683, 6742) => 0.38 mag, 22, 13.9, 14.4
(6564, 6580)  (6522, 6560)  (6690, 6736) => -0.23 mag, 15.3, 18.6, 14.7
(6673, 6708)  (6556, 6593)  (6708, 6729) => 0.31 mag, 23.7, 13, 15.8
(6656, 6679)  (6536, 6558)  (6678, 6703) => -0.08 mag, 15.7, 14.5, 13.1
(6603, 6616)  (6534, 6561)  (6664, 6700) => 0.14 mag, 17.2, 13.7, 13.8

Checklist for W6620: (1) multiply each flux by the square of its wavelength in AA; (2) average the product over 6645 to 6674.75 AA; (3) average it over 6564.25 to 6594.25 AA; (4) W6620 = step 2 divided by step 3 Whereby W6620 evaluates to 0.78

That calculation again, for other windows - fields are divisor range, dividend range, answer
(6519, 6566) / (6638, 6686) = 0.75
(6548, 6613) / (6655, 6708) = 0.71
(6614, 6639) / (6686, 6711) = 0.91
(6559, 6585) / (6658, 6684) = 0.56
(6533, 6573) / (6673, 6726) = 0.68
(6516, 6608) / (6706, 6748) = 0.86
